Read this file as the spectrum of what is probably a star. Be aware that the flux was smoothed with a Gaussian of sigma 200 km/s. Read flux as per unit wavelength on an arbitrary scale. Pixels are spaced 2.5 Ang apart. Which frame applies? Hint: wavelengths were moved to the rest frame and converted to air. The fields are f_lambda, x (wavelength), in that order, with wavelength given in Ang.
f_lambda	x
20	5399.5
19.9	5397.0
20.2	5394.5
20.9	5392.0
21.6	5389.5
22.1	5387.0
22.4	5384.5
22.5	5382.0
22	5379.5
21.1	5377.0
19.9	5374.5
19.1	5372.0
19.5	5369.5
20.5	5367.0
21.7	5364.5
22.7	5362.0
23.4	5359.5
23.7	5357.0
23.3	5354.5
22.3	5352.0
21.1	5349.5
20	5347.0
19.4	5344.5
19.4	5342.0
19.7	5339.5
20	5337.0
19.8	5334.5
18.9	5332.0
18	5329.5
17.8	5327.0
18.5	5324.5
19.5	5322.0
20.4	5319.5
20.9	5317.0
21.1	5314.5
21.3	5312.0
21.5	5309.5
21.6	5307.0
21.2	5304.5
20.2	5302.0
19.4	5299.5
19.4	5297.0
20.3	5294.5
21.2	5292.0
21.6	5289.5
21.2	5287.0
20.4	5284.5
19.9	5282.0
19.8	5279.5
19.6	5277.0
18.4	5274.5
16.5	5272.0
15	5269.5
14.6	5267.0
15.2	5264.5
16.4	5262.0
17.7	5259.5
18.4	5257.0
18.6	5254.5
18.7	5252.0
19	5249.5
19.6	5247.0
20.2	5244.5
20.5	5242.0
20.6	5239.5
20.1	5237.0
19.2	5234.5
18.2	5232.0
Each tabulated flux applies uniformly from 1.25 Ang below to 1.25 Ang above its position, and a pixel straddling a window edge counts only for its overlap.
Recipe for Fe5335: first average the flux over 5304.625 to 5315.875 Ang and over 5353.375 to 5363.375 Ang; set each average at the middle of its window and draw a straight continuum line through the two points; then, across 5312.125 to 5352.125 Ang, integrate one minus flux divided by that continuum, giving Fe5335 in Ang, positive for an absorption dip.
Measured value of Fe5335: 4.4 Ang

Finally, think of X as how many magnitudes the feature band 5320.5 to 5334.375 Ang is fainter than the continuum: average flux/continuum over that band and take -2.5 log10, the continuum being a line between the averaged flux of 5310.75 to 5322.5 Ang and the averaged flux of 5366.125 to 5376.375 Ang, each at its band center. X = 0.10 mag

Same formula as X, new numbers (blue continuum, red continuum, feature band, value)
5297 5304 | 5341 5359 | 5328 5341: 0.09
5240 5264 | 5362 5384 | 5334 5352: 0.02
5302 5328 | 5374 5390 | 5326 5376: 0.03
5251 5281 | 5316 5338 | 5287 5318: -0.13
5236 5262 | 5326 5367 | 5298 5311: -0.04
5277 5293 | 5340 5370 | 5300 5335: 0.05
